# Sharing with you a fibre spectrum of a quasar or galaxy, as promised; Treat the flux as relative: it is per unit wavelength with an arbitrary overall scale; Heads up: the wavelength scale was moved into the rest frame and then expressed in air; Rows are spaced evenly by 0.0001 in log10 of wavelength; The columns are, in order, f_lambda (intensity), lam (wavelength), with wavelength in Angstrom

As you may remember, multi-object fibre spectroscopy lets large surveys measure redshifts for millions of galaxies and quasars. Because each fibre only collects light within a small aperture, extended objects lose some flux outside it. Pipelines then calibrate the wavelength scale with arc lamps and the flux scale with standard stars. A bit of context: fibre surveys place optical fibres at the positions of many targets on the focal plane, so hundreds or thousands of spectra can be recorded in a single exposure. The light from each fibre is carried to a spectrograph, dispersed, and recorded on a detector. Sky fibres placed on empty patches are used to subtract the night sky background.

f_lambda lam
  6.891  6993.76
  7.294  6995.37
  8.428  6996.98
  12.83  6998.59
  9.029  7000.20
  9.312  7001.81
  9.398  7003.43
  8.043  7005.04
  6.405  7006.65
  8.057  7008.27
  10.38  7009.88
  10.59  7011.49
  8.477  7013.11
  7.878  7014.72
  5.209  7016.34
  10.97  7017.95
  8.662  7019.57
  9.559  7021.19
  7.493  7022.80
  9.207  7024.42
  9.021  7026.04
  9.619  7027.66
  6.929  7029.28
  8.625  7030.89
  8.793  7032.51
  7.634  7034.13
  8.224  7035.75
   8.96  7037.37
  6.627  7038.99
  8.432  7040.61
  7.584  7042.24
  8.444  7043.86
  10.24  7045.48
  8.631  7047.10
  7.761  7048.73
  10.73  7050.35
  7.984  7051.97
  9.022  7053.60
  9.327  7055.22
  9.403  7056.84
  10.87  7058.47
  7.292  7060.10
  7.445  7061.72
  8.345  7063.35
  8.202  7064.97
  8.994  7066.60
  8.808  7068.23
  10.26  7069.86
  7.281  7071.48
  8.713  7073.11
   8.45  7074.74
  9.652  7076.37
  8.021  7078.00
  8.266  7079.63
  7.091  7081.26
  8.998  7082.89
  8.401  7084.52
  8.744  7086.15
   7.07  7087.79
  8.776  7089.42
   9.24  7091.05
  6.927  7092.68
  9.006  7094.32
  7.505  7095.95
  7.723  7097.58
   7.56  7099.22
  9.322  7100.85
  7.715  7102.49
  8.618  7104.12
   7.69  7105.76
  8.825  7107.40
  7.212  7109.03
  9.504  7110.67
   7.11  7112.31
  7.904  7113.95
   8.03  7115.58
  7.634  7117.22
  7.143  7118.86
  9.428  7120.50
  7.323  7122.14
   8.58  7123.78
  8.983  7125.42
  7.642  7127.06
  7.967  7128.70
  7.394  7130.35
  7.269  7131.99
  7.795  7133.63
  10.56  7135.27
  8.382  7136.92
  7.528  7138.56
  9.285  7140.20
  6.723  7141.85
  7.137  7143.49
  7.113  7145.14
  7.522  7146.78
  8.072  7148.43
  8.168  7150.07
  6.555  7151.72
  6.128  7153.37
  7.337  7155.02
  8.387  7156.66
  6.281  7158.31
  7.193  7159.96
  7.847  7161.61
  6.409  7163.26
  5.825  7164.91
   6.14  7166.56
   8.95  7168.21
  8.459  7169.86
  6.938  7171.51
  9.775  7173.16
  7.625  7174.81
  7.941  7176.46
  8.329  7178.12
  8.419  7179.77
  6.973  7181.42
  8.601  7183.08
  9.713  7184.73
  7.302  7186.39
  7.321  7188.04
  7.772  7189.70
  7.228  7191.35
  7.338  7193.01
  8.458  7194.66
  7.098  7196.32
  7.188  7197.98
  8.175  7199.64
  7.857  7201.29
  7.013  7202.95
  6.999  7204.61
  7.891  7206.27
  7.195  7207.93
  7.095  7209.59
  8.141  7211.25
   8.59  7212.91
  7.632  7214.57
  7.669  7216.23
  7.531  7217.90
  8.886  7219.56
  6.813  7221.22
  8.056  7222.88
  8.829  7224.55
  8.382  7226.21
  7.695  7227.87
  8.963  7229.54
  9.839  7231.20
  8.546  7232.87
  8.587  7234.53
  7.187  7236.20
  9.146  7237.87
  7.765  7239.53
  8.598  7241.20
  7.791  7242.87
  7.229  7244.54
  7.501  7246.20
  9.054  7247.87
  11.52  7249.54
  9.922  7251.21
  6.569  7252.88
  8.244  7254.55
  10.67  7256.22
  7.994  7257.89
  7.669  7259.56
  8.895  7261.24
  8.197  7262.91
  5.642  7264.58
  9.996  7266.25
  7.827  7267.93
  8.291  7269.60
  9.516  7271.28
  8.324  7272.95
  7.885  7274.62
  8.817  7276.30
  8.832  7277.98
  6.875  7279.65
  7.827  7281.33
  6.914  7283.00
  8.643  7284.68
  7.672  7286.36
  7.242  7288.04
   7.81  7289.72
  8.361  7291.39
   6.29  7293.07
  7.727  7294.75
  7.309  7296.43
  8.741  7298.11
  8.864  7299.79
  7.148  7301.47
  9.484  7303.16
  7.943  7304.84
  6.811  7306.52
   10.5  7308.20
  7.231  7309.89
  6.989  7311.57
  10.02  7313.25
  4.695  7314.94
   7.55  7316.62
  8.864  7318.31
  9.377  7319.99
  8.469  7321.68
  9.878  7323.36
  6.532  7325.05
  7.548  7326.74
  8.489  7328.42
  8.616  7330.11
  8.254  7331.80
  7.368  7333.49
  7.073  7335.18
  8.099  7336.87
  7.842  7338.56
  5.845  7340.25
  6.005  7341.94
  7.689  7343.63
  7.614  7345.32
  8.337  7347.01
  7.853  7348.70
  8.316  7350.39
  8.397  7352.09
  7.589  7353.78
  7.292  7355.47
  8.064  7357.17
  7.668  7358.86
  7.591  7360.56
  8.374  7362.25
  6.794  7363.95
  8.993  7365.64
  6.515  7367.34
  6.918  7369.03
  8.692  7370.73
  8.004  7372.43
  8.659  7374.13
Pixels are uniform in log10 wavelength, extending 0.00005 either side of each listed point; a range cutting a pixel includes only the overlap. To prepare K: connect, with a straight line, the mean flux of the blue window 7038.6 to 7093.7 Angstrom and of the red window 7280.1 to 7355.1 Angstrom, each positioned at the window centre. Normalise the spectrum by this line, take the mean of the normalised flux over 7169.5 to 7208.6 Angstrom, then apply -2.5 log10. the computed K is 0.05 mag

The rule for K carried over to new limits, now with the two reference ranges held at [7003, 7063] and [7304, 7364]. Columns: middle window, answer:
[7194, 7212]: 0.086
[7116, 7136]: 0.030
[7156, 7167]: 0.201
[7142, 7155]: 0.151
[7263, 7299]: 0.004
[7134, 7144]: 0.005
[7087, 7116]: 0.041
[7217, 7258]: -0.051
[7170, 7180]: 0.007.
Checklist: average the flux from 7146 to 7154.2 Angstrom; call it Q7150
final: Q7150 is 7.28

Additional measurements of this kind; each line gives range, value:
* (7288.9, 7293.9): 7.5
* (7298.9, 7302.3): 8.02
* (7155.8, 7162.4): 7.43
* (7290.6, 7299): 7.69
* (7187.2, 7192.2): 7.44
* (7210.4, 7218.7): 7.91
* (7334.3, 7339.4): 7.67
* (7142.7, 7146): 7.13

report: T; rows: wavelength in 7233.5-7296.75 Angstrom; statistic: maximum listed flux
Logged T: 11.52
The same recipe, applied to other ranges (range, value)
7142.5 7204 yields 9.775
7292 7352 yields 10.5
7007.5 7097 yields 10.97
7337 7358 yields 8.397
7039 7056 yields 10.73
